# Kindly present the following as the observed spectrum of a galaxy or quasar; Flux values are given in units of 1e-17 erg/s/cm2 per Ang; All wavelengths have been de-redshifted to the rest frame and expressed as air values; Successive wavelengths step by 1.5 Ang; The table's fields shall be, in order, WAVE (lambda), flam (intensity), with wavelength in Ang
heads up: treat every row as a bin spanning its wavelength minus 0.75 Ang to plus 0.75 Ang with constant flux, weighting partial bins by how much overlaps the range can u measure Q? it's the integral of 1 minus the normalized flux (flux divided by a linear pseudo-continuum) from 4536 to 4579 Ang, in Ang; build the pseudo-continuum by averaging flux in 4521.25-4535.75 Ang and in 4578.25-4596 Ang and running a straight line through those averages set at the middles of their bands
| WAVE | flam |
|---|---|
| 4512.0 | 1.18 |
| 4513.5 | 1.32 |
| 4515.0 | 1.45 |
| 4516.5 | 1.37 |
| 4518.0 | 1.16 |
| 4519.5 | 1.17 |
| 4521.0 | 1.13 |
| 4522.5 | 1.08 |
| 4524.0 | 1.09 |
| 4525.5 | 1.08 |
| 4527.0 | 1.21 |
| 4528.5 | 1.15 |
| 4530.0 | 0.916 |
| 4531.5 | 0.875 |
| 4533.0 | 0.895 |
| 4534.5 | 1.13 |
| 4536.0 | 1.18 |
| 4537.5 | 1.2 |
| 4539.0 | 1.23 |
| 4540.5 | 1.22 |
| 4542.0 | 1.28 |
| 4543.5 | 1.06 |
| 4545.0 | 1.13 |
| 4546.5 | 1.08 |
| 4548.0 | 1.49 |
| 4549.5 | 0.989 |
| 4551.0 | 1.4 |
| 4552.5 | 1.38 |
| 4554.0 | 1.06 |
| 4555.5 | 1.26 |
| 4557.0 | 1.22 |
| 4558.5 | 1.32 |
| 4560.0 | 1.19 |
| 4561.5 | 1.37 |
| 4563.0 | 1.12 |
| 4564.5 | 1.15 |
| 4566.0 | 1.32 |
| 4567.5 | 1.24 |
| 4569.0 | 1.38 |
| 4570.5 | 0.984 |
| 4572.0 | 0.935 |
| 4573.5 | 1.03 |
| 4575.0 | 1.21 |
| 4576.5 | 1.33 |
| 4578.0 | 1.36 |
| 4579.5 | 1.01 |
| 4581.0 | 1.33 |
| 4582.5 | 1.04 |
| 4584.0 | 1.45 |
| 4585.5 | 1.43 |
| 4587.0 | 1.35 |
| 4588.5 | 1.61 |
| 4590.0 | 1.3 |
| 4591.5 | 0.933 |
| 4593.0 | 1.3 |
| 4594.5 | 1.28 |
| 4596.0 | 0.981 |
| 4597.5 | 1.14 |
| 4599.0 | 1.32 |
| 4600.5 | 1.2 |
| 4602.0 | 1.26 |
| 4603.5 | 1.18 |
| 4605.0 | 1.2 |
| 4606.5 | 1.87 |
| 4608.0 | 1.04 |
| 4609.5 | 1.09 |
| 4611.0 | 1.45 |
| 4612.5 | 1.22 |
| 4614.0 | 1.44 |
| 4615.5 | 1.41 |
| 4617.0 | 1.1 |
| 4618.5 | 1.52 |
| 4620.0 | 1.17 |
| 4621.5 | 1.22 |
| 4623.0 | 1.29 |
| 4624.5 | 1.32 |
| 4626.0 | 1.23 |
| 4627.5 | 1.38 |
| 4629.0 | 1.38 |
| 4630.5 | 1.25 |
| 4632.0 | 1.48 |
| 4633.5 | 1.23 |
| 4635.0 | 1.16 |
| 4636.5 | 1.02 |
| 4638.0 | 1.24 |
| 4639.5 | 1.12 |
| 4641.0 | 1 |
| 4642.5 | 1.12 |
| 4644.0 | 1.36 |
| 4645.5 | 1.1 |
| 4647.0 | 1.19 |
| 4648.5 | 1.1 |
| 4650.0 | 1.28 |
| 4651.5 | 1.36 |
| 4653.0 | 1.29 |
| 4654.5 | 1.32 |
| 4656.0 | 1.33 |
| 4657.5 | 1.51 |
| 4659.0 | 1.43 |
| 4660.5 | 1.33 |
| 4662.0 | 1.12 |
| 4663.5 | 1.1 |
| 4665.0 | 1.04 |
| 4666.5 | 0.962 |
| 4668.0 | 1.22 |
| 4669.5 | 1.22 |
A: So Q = -2.0 Ang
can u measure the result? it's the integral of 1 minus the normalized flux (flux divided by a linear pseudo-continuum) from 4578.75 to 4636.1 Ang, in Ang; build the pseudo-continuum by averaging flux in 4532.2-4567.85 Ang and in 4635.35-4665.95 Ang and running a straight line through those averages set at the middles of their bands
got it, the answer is -3.1 Ang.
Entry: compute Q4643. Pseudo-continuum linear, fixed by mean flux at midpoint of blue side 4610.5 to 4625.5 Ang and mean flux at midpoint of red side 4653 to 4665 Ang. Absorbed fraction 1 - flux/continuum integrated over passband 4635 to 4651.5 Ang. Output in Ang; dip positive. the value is 1.7 Ang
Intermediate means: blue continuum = 1.31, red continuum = 1.29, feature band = 1.16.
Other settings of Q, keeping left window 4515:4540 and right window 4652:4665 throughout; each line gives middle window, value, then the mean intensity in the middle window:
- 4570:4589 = -0.66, 1.23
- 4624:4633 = -0.61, 1.34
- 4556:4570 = -0.96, 1.25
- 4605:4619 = -1.20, 1.34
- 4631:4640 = 0.35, 1.21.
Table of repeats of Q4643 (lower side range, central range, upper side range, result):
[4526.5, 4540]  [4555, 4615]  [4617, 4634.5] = -1.91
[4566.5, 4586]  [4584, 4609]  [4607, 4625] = -0.67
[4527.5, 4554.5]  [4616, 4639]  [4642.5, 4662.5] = -0.26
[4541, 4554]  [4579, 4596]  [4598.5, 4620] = 0.07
